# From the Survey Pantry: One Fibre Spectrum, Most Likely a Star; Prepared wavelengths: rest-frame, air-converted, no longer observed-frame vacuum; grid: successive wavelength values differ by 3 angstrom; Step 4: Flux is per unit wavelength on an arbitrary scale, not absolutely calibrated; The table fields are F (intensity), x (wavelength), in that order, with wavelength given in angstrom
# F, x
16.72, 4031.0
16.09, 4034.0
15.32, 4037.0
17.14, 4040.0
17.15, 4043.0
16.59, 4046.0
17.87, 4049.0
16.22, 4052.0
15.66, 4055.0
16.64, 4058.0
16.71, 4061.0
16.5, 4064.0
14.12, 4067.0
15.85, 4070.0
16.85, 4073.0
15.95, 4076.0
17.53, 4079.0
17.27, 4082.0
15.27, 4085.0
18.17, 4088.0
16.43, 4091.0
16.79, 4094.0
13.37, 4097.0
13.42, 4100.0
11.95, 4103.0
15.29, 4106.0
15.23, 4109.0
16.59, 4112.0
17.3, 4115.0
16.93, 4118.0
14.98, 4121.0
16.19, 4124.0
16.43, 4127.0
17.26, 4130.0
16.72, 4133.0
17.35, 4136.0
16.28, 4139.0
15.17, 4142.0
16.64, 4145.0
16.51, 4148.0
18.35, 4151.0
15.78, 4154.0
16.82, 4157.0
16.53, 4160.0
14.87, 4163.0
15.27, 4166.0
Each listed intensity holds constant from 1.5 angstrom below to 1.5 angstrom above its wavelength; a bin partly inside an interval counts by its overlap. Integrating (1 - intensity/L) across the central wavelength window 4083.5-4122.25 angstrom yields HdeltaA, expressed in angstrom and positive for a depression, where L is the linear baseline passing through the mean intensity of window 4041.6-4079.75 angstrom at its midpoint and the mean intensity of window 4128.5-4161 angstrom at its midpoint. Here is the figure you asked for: 2.4 angstrom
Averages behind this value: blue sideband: 16.4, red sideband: 16.7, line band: 15.5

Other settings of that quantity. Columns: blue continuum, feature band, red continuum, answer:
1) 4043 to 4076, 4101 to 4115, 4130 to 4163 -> 1.3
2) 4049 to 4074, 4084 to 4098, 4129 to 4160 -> 0.2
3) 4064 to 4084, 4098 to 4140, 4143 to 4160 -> 1.8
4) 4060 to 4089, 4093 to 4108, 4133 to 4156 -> 2.1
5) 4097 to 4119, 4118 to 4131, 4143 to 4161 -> -0.5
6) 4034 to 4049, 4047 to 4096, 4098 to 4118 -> -1.7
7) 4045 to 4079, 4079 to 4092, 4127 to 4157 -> -0.4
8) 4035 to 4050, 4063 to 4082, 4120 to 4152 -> 0.5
